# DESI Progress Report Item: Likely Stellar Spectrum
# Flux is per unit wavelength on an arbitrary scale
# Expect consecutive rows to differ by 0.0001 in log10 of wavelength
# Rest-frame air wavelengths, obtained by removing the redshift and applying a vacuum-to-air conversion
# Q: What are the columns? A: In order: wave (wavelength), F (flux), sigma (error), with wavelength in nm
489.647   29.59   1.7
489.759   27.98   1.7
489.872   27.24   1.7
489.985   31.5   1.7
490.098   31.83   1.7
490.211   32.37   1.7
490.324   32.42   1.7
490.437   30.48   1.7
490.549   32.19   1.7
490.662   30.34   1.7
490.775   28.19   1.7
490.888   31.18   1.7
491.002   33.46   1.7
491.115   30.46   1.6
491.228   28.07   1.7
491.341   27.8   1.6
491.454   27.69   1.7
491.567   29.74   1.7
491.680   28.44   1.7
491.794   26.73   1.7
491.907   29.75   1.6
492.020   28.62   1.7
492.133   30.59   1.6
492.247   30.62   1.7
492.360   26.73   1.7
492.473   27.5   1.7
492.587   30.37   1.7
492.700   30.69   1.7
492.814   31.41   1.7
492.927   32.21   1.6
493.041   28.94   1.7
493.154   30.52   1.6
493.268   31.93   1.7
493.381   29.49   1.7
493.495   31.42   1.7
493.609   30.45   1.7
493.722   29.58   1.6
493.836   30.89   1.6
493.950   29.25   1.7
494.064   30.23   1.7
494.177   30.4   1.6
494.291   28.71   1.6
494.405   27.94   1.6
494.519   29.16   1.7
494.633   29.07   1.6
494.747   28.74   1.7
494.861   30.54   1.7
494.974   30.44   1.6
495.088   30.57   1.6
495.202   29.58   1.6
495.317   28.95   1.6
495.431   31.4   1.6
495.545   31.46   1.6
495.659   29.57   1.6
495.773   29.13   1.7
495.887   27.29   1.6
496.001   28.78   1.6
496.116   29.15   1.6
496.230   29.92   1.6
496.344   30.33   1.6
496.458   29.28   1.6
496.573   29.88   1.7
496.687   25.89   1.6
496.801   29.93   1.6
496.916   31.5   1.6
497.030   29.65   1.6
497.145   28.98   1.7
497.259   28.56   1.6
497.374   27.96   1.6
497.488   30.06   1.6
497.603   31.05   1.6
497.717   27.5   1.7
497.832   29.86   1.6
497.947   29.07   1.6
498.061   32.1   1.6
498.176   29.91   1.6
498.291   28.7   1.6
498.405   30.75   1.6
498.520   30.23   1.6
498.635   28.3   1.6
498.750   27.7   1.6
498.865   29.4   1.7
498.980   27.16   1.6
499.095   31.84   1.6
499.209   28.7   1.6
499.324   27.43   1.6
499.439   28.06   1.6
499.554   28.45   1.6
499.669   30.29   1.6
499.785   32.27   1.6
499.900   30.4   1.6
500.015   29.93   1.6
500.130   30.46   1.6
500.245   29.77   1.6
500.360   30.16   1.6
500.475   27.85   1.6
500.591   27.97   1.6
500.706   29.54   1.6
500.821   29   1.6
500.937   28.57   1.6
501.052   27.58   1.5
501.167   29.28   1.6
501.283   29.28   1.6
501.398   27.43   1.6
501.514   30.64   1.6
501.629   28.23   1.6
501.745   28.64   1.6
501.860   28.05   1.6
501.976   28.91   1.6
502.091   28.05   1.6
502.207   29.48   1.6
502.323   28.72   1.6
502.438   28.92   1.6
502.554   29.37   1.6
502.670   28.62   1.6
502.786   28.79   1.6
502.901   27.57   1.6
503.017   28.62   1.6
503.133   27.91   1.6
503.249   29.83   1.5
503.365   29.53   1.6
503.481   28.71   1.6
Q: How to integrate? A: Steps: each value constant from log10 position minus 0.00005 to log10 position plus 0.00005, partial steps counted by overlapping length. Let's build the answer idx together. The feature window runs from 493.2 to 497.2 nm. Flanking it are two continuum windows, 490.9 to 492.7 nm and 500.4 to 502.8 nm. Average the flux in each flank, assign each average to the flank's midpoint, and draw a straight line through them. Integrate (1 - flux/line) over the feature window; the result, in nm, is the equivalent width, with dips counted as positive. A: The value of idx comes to -0.09 nm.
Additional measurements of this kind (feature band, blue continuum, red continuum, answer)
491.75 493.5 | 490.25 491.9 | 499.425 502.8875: -0.01 nm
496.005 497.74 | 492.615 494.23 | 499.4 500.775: 0.04 nm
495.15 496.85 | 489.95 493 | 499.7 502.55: 0.01 nm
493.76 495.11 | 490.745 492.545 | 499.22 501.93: -0.02 nm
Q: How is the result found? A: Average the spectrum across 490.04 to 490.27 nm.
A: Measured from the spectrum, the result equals 32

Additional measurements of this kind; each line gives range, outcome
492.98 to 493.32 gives 30.4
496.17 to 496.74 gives 29.1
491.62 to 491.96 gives 28.3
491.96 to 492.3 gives 29.9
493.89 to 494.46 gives 29.3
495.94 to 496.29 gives 29.3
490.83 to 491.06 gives 32.2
